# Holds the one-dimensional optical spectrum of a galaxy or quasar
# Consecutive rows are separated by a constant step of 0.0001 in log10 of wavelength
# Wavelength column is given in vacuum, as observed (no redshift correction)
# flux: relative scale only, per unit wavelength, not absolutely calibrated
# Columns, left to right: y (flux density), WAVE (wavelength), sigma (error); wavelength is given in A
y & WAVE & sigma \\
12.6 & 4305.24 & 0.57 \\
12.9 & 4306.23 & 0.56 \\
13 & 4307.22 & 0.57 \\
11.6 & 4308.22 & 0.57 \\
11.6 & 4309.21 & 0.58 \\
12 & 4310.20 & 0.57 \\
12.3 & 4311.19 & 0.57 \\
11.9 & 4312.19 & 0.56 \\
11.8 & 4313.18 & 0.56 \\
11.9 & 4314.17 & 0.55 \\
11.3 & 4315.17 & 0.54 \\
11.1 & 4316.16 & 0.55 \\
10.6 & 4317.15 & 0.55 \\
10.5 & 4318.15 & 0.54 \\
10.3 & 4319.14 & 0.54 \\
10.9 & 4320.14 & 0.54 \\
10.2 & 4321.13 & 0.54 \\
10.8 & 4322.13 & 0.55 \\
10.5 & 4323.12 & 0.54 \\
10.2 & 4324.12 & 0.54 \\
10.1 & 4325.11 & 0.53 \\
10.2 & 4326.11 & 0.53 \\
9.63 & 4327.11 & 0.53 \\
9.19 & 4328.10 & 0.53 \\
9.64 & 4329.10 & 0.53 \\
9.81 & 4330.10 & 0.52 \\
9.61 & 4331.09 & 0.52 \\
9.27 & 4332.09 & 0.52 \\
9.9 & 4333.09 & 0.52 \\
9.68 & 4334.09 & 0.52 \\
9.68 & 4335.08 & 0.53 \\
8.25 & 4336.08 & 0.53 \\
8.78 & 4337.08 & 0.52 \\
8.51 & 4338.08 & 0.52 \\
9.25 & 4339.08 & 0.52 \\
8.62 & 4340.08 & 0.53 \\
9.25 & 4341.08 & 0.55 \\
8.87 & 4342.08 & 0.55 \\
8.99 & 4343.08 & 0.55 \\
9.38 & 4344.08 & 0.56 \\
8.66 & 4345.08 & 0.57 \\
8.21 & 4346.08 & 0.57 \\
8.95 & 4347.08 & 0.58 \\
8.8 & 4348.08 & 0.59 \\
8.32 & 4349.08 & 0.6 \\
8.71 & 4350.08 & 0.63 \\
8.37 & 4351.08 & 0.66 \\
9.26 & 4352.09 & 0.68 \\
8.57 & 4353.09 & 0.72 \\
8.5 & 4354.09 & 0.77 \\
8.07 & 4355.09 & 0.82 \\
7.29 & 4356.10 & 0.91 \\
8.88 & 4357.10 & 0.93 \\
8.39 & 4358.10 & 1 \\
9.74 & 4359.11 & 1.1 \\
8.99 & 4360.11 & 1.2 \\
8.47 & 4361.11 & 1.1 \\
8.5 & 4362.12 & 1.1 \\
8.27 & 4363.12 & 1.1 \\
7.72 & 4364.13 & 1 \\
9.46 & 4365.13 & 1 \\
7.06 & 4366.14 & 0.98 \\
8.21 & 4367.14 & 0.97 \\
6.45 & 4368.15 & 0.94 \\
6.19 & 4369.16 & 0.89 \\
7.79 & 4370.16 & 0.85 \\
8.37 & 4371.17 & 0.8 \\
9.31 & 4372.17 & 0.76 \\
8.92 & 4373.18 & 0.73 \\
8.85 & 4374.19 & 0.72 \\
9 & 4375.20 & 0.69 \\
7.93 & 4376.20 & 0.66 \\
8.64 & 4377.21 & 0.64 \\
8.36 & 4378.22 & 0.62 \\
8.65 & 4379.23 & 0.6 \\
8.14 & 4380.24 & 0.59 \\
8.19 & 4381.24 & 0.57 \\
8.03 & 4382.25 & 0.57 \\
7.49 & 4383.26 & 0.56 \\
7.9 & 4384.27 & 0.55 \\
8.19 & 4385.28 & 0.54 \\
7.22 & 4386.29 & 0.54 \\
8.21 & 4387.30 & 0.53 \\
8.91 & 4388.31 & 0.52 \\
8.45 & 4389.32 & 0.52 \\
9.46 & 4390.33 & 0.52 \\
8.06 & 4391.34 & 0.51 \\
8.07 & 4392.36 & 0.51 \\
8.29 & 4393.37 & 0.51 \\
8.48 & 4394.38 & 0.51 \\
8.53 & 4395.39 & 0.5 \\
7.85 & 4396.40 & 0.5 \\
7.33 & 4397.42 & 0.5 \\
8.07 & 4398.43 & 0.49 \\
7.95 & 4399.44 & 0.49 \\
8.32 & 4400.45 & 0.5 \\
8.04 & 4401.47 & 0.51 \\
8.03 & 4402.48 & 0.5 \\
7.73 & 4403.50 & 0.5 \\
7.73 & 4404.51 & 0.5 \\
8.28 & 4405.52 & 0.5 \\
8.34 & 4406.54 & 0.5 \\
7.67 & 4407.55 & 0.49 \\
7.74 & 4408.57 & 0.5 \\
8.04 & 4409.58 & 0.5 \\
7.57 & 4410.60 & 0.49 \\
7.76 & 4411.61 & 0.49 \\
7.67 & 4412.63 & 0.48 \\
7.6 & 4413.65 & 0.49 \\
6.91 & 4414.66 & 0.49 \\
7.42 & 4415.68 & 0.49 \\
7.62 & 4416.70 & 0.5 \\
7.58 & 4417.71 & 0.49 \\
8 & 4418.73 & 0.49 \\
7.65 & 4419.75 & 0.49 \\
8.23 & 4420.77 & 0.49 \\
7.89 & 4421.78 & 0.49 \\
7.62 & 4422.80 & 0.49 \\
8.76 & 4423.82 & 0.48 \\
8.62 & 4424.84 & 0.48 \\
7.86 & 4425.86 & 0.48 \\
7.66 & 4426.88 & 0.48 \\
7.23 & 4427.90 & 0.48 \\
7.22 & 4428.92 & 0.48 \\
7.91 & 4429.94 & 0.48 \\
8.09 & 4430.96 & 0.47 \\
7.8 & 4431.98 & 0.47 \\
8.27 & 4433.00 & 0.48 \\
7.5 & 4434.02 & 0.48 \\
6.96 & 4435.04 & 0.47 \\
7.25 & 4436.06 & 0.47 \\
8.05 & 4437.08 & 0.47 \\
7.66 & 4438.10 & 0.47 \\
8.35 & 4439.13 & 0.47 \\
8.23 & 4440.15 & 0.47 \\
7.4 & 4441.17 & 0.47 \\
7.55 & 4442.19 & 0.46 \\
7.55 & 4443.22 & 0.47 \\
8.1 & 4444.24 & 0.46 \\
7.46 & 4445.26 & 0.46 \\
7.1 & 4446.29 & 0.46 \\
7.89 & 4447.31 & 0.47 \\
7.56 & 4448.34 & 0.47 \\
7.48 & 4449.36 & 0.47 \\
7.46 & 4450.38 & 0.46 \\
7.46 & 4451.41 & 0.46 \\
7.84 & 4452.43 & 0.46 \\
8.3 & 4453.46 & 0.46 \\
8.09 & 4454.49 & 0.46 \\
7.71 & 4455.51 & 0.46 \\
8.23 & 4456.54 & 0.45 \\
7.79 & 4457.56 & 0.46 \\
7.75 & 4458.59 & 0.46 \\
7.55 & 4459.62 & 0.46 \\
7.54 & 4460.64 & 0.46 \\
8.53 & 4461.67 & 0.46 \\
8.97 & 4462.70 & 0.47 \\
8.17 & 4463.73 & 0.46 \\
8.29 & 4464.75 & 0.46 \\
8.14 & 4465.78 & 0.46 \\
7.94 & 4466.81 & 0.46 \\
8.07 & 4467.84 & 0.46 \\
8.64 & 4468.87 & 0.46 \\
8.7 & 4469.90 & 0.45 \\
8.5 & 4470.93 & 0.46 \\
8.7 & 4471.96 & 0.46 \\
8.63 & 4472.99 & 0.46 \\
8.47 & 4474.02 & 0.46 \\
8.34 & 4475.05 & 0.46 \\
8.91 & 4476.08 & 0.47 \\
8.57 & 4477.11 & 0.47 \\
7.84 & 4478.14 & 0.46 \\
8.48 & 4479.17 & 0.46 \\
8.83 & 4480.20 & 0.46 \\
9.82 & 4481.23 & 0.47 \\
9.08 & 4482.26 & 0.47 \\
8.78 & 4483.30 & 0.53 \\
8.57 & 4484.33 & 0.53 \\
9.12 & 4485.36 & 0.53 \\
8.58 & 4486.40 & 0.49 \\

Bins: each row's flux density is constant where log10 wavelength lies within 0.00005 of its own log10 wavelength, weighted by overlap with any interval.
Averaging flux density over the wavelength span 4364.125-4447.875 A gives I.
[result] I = 7.95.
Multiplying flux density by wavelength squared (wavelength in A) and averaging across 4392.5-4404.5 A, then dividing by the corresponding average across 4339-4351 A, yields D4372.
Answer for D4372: 0.9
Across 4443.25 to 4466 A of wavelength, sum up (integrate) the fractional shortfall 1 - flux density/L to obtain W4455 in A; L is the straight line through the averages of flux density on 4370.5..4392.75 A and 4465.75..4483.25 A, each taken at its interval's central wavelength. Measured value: 1.8 A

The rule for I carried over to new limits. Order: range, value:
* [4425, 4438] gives 7.68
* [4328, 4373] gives 8.67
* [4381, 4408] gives 8.1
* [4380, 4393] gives 8.18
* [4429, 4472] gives 7.9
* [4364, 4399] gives 8.17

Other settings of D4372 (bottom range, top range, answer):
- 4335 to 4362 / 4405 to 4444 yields 0.92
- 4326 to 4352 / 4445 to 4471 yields 0.93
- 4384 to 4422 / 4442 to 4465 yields 1.01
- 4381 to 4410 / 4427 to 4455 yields 0.97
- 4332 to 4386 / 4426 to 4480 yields 0.98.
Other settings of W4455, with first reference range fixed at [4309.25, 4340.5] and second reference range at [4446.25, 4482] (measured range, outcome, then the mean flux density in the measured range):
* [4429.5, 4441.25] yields 1.12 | 7.81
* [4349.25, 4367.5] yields 2.39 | 8.47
